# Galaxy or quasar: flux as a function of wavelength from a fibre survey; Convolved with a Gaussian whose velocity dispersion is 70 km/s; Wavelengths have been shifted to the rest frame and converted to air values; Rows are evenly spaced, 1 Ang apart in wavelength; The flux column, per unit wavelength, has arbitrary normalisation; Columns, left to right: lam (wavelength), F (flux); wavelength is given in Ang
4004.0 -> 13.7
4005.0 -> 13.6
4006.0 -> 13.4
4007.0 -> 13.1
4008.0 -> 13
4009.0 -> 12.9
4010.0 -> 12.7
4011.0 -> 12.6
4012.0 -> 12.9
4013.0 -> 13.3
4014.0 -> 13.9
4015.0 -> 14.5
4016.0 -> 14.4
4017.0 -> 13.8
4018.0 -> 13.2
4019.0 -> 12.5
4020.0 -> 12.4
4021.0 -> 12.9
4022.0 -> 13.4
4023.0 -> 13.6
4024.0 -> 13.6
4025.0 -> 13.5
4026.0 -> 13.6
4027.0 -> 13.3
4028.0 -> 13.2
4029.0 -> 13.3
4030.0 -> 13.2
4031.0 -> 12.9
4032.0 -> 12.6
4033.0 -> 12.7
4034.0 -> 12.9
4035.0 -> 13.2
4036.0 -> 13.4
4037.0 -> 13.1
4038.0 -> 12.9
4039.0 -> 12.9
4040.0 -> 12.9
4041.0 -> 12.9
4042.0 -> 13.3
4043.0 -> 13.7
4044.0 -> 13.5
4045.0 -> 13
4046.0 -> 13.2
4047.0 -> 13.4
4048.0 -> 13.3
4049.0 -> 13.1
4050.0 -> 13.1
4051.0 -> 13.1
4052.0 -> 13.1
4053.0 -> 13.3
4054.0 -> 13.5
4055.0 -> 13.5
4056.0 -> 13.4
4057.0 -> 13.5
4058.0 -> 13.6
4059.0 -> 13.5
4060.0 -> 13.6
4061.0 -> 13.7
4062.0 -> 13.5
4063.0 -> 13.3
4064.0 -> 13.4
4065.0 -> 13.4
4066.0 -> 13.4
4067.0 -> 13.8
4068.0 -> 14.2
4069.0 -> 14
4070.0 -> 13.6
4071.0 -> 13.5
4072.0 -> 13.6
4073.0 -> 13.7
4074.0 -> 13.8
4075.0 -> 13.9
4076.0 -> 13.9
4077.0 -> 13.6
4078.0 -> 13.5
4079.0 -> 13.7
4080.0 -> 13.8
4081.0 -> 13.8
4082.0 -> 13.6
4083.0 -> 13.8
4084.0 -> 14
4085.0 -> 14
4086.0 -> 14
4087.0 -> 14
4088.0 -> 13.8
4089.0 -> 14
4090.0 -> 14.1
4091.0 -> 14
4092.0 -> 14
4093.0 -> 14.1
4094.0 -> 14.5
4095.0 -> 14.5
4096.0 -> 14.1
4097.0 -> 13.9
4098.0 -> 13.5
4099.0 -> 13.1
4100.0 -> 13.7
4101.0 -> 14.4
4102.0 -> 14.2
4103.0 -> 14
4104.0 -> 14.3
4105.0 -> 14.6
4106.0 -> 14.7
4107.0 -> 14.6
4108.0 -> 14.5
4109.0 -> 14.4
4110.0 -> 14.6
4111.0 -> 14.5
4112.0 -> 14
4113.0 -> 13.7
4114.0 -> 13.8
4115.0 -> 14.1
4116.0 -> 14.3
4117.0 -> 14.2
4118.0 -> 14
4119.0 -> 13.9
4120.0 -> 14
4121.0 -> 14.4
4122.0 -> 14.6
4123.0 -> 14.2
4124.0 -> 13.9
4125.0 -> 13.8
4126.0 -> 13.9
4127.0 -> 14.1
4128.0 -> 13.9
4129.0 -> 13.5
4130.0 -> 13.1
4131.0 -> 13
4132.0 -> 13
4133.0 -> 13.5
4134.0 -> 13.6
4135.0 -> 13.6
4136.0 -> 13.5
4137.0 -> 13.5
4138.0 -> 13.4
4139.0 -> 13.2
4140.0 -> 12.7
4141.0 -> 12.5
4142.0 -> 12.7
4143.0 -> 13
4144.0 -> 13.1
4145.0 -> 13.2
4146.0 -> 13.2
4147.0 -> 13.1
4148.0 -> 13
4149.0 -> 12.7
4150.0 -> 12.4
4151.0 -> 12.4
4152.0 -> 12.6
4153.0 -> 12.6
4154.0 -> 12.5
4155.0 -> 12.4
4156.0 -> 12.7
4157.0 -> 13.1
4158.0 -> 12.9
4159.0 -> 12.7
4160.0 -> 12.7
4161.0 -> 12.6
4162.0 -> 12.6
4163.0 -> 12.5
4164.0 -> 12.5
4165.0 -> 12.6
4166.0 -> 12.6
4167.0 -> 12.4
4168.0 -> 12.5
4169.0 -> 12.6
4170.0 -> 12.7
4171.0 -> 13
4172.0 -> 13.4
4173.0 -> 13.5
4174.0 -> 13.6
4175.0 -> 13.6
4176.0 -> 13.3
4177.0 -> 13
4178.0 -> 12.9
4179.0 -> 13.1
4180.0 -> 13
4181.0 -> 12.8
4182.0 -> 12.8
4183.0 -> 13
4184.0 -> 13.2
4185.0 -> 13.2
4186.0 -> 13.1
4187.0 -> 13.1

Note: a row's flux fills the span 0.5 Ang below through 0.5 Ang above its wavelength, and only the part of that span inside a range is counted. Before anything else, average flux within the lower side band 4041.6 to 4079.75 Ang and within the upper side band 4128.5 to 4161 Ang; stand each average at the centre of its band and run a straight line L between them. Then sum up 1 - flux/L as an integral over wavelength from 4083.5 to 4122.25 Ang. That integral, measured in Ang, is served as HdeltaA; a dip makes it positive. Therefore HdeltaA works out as -2.61 Ang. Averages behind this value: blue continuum 13.5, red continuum 13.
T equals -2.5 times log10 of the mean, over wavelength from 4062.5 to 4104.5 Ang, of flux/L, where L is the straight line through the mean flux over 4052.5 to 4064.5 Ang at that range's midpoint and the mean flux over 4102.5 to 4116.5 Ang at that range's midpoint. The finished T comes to 0.00 mag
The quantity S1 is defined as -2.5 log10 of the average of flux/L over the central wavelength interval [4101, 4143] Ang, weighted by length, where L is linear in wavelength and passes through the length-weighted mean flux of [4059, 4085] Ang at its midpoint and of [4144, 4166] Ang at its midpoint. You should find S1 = -0.06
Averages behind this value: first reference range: 13.7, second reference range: 12.7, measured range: 13.9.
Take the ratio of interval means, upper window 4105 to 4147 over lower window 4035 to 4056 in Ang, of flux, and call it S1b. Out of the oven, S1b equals 1.04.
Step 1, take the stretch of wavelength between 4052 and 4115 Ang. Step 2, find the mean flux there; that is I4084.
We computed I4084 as 13.9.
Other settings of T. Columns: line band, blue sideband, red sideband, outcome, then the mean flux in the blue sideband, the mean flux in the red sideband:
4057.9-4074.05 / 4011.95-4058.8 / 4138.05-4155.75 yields -0.04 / 13.3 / 12.8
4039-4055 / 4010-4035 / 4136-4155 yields 0.00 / 13.2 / 12.9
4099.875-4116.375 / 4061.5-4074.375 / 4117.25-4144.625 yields -0.05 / 13.6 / 13.5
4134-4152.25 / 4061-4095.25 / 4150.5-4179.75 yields 0.00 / 13.8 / 12.8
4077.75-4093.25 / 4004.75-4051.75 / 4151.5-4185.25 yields -0.07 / 13.2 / 12.9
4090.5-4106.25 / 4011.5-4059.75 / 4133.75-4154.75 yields -0.08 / 13.3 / 13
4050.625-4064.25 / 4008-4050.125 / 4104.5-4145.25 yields 0.00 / 13.2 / 13.8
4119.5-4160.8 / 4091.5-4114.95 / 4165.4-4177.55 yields 0.03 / 14.2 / 13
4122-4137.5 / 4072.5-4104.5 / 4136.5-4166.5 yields -0.04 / 13.9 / 12.8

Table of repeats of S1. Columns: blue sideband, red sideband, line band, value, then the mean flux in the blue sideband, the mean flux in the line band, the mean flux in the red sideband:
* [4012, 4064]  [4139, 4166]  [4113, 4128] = -0.09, 13.3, 14.1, 12.7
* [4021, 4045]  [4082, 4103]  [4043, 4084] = 0.00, 13.2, 13.5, 14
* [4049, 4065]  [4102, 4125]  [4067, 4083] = -0.01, 13.4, 13.8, 14.2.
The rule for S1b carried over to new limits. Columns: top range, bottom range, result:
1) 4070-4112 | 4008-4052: 1.06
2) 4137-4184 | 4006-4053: 0.97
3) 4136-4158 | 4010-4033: 0.97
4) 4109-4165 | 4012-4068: 1.00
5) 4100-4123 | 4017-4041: 1.09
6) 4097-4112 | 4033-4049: 1.08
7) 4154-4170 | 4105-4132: 0.90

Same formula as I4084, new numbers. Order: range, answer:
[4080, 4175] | 13.5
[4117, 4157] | 13.3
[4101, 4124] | 14.2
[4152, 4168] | 12.6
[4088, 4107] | 14.1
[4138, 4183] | 12.8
